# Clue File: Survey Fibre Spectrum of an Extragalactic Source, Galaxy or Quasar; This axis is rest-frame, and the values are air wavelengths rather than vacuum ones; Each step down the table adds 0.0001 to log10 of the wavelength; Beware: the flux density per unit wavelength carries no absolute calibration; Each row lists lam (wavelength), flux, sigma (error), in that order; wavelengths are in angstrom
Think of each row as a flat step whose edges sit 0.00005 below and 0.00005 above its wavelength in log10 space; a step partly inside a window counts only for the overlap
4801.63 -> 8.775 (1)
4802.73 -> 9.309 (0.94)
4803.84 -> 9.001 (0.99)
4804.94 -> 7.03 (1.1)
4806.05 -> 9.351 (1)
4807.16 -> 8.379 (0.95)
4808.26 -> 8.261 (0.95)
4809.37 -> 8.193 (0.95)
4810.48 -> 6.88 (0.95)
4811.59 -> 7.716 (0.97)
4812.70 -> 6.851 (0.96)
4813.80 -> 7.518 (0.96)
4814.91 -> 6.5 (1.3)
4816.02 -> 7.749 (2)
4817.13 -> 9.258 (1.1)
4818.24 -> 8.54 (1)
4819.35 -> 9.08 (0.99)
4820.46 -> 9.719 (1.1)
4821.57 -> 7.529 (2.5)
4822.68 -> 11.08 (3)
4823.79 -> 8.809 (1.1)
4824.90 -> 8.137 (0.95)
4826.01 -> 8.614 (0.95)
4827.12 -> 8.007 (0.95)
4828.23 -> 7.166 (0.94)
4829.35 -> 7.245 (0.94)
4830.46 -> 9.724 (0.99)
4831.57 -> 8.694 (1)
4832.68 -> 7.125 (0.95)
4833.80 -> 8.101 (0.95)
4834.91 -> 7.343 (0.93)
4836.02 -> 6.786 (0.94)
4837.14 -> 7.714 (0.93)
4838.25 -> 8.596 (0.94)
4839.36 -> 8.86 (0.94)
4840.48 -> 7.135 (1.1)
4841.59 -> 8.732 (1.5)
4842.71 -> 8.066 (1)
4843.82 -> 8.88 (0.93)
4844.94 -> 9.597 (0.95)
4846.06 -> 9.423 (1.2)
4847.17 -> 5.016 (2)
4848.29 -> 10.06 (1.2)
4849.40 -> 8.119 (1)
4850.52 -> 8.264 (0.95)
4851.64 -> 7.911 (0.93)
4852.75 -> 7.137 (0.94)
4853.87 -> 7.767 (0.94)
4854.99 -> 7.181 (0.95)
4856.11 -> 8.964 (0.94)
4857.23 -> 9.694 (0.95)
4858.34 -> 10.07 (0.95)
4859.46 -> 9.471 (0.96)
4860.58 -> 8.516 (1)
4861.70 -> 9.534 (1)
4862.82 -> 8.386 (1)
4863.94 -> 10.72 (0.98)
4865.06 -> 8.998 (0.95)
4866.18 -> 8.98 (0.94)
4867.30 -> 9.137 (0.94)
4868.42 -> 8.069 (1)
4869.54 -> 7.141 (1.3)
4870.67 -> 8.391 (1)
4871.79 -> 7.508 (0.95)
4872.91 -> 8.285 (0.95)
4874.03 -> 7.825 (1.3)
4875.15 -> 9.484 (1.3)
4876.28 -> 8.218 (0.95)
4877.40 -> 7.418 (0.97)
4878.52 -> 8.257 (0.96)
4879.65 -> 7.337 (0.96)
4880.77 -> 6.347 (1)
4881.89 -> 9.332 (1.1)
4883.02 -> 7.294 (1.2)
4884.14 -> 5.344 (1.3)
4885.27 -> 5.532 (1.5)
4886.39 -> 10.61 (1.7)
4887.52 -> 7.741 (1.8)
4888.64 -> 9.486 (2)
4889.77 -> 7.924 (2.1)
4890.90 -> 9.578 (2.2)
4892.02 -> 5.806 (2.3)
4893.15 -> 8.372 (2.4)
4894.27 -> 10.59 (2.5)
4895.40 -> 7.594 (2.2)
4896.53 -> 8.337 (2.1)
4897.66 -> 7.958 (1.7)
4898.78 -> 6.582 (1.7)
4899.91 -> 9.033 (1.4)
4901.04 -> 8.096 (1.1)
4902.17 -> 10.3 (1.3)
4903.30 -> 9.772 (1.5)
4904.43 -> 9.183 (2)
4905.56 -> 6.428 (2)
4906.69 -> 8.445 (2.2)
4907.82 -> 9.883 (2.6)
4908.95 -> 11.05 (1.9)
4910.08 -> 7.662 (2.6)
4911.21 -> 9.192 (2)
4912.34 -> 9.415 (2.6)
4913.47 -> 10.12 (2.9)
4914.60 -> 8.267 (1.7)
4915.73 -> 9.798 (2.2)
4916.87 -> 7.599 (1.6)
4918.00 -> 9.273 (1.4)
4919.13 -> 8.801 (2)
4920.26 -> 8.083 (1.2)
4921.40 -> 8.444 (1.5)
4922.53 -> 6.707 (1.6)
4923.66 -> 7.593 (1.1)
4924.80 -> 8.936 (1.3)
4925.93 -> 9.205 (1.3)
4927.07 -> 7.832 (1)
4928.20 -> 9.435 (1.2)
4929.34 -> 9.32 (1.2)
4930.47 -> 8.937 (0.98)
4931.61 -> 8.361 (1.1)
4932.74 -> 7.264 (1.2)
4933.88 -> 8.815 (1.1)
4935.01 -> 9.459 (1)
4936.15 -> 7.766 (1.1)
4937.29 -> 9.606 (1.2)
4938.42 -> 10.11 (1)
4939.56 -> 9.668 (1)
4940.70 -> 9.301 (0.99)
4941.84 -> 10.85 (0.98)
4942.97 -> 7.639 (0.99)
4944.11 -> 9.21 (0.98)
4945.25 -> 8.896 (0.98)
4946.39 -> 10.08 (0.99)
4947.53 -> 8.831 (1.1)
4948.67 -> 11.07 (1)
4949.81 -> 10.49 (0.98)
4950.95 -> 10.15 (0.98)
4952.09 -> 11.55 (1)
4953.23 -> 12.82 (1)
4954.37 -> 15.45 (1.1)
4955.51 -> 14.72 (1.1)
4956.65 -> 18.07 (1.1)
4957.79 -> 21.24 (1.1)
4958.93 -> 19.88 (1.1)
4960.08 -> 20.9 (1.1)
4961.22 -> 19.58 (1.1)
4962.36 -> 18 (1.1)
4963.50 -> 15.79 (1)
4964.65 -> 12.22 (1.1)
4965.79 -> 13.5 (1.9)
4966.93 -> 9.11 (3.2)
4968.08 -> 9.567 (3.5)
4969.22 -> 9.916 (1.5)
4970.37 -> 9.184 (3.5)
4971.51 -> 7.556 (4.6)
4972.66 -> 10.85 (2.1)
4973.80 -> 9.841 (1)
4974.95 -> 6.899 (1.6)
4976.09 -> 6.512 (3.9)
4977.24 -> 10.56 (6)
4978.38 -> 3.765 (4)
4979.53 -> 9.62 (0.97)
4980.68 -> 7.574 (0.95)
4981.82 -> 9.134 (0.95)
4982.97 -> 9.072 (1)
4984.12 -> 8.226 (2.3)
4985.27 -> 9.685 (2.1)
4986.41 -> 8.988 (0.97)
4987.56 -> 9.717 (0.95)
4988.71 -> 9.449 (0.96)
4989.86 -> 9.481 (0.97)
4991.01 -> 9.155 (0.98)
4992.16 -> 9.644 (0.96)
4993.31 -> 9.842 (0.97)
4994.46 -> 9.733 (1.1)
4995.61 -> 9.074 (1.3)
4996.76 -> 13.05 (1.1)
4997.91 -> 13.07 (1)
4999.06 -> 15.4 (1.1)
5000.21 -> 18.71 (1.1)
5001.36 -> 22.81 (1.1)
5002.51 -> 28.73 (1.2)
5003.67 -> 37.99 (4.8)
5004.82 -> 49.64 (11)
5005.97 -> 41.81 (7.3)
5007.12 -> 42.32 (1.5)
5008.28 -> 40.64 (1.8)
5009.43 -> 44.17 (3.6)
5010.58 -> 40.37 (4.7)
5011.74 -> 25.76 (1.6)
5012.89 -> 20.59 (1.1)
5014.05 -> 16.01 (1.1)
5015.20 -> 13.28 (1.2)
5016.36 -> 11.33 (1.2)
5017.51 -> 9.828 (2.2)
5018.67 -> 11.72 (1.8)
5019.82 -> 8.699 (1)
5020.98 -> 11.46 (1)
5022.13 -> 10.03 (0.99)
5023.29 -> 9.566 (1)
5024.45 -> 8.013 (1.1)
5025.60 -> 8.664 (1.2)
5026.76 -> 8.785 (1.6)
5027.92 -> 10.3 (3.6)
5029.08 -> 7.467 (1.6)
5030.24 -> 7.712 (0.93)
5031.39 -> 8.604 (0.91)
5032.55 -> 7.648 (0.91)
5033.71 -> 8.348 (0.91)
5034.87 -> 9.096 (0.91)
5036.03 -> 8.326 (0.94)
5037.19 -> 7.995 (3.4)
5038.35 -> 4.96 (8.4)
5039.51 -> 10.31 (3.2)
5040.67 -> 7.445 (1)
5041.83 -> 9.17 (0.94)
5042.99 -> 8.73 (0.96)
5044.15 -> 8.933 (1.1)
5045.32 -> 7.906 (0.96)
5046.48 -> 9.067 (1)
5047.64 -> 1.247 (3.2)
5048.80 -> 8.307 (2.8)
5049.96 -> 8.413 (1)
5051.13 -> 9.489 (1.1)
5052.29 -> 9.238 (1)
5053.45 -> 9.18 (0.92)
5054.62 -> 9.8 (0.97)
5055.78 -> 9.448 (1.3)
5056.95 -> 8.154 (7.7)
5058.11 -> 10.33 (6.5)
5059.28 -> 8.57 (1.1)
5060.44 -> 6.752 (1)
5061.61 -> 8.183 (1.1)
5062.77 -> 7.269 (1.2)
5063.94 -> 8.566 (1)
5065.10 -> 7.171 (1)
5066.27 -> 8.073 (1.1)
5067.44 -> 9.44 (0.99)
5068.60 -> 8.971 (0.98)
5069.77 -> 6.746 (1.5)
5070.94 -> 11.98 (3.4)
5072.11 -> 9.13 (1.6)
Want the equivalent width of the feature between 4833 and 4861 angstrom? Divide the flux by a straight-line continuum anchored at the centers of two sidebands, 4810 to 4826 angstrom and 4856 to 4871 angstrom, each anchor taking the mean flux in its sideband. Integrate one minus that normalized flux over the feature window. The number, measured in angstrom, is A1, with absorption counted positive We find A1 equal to 1.5 angstrom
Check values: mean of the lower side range 8.26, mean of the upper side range 9.01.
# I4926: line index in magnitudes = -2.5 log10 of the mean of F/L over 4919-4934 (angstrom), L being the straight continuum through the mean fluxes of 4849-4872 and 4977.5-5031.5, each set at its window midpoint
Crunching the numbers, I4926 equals 0.40 mag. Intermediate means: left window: 8.59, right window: 16.2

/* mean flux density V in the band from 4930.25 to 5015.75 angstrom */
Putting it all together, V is 14.8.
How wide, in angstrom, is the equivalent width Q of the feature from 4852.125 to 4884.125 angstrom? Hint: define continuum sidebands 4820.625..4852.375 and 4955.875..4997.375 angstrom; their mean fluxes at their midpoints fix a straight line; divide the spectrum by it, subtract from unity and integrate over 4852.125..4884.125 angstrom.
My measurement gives 2.0 angstrom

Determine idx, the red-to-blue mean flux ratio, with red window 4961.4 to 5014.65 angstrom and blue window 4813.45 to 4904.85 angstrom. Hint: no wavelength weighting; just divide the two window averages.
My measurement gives 2.0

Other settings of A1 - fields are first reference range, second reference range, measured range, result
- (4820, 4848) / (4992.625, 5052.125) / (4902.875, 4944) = 9.66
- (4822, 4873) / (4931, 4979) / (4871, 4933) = 9.32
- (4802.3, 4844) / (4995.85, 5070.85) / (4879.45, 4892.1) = 2.68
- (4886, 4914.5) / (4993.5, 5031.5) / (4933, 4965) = 2.29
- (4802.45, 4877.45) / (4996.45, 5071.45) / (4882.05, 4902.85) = 3.54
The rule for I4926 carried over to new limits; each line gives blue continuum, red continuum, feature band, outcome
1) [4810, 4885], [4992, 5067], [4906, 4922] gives 0.15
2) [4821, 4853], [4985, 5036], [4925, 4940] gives 0.40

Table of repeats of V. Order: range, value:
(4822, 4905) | 8.33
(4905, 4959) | 9.95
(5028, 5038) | 8.18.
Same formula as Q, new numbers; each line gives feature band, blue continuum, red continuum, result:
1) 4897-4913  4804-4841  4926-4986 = 1.64 angstrom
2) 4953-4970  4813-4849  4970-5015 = 0.20 angstrom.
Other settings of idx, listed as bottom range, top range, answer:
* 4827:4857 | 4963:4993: 1.16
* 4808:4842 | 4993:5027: 2.53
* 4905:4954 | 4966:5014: 1.83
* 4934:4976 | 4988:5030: 1.55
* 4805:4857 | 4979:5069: 1.60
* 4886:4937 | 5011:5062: 1.12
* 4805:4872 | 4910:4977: 1.27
